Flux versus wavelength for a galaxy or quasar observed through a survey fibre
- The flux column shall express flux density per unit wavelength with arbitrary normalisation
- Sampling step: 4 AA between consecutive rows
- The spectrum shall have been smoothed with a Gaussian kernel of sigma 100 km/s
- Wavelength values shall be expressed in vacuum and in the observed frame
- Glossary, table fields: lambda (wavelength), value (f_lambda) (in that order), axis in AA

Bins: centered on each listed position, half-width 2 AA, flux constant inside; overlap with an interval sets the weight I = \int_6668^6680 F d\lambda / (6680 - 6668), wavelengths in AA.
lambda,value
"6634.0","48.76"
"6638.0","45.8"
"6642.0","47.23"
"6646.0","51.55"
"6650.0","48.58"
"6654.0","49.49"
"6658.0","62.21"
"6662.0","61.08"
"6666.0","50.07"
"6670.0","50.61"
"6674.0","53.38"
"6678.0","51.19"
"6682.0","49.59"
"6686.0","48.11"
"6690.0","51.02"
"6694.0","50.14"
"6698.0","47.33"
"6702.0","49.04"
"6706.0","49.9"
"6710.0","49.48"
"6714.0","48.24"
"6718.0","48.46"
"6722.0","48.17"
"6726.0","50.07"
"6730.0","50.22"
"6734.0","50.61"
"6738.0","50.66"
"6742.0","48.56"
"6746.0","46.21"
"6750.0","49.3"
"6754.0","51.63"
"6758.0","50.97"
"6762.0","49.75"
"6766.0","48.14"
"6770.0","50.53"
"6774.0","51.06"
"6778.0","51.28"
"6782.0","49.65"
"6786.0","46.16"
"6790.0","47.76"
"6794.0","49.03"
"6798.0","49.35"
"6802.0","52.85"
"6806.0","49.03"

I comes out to 51.7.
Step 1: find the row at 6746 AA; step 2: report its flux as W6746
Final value 46.21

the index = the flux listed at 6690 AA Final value 51.02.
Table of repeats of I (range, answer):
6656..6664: 61.6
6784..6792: 47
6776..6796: 48.8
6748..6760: 50.6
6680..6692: 49.6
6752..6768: 50.1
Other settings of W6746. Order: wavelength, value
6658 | 62.21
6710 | 49.48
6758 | 50.97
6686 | 48.11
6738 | 50.66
